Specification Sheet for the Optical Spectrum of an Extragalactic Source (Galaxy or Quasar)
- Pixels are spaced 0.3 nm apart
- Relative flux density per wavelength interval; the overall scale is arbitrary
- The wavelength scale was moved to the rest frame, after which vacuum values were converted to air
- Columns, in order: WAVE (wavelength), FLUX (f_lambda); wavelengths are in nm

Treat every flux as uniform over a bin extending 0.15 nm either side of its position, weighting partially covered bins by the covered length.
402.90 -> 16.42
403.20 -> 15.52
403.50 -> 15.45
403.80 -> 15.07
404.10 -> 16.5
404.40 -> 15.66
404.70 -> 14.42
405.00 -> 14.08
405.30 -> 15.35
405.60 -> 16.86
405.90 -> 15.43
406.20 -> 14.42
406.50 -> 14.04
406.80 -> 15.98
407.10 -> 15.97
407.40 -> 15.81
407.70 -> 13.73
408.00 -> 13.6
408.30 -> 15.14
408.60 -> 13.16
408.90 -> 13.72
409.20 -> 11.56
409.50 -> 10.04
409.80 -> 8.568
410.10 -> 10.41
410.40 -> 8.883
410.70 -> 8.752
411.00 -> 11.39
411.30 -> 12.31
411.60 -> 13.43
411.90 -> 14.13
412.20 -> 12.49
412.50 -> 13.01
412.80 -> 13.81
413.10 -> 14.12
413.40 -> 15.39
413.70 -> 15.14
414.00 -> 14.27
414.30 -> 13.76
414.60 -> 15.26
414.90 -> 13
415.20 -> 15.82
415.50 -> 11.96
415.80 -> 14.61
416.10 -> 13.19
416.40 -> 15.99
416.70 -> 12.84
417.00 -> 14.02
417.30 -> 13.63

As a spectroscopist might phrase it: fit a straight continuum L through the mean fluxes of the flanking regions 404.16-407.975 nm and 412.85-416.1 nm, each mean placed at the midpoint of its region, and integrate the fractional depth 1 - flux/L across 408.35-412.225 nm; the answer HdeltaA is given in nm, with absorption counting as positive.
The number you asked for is 0.839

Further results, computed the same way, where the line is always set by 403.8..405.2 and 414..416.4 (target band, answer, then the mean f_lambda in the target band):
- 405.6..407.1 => -0.03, 15.3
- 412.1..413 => 0.07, 13.2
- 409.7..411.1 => 0.48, 9.57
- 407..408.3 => 0.01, 14.8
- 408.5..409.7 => 0.23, 11.9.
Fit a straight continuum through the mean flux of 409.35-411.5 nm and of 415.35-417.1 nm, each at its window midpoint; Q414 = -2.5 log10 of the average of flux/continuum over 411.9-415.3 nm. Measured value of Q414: -0.17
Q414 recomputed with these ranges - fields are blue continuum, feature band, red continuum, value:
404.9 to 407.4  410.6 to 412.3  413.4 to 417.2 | 0.20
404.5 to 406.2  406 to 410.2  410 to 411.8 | -0.02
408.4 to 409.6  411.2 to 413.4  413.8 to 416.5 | -0.01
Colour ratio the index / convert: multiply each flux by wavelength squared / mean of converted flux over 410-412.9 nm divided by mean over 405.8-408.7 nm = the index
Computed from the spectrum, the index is 0.8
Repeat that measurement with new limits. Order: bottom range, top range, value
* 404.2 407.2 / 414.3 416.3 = 0.96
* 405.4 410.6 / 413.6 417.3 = 1.10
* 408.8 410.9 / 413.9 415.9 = 1.41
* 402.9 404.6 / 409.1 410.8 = 0.64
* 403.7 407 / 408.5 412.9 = 0.78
